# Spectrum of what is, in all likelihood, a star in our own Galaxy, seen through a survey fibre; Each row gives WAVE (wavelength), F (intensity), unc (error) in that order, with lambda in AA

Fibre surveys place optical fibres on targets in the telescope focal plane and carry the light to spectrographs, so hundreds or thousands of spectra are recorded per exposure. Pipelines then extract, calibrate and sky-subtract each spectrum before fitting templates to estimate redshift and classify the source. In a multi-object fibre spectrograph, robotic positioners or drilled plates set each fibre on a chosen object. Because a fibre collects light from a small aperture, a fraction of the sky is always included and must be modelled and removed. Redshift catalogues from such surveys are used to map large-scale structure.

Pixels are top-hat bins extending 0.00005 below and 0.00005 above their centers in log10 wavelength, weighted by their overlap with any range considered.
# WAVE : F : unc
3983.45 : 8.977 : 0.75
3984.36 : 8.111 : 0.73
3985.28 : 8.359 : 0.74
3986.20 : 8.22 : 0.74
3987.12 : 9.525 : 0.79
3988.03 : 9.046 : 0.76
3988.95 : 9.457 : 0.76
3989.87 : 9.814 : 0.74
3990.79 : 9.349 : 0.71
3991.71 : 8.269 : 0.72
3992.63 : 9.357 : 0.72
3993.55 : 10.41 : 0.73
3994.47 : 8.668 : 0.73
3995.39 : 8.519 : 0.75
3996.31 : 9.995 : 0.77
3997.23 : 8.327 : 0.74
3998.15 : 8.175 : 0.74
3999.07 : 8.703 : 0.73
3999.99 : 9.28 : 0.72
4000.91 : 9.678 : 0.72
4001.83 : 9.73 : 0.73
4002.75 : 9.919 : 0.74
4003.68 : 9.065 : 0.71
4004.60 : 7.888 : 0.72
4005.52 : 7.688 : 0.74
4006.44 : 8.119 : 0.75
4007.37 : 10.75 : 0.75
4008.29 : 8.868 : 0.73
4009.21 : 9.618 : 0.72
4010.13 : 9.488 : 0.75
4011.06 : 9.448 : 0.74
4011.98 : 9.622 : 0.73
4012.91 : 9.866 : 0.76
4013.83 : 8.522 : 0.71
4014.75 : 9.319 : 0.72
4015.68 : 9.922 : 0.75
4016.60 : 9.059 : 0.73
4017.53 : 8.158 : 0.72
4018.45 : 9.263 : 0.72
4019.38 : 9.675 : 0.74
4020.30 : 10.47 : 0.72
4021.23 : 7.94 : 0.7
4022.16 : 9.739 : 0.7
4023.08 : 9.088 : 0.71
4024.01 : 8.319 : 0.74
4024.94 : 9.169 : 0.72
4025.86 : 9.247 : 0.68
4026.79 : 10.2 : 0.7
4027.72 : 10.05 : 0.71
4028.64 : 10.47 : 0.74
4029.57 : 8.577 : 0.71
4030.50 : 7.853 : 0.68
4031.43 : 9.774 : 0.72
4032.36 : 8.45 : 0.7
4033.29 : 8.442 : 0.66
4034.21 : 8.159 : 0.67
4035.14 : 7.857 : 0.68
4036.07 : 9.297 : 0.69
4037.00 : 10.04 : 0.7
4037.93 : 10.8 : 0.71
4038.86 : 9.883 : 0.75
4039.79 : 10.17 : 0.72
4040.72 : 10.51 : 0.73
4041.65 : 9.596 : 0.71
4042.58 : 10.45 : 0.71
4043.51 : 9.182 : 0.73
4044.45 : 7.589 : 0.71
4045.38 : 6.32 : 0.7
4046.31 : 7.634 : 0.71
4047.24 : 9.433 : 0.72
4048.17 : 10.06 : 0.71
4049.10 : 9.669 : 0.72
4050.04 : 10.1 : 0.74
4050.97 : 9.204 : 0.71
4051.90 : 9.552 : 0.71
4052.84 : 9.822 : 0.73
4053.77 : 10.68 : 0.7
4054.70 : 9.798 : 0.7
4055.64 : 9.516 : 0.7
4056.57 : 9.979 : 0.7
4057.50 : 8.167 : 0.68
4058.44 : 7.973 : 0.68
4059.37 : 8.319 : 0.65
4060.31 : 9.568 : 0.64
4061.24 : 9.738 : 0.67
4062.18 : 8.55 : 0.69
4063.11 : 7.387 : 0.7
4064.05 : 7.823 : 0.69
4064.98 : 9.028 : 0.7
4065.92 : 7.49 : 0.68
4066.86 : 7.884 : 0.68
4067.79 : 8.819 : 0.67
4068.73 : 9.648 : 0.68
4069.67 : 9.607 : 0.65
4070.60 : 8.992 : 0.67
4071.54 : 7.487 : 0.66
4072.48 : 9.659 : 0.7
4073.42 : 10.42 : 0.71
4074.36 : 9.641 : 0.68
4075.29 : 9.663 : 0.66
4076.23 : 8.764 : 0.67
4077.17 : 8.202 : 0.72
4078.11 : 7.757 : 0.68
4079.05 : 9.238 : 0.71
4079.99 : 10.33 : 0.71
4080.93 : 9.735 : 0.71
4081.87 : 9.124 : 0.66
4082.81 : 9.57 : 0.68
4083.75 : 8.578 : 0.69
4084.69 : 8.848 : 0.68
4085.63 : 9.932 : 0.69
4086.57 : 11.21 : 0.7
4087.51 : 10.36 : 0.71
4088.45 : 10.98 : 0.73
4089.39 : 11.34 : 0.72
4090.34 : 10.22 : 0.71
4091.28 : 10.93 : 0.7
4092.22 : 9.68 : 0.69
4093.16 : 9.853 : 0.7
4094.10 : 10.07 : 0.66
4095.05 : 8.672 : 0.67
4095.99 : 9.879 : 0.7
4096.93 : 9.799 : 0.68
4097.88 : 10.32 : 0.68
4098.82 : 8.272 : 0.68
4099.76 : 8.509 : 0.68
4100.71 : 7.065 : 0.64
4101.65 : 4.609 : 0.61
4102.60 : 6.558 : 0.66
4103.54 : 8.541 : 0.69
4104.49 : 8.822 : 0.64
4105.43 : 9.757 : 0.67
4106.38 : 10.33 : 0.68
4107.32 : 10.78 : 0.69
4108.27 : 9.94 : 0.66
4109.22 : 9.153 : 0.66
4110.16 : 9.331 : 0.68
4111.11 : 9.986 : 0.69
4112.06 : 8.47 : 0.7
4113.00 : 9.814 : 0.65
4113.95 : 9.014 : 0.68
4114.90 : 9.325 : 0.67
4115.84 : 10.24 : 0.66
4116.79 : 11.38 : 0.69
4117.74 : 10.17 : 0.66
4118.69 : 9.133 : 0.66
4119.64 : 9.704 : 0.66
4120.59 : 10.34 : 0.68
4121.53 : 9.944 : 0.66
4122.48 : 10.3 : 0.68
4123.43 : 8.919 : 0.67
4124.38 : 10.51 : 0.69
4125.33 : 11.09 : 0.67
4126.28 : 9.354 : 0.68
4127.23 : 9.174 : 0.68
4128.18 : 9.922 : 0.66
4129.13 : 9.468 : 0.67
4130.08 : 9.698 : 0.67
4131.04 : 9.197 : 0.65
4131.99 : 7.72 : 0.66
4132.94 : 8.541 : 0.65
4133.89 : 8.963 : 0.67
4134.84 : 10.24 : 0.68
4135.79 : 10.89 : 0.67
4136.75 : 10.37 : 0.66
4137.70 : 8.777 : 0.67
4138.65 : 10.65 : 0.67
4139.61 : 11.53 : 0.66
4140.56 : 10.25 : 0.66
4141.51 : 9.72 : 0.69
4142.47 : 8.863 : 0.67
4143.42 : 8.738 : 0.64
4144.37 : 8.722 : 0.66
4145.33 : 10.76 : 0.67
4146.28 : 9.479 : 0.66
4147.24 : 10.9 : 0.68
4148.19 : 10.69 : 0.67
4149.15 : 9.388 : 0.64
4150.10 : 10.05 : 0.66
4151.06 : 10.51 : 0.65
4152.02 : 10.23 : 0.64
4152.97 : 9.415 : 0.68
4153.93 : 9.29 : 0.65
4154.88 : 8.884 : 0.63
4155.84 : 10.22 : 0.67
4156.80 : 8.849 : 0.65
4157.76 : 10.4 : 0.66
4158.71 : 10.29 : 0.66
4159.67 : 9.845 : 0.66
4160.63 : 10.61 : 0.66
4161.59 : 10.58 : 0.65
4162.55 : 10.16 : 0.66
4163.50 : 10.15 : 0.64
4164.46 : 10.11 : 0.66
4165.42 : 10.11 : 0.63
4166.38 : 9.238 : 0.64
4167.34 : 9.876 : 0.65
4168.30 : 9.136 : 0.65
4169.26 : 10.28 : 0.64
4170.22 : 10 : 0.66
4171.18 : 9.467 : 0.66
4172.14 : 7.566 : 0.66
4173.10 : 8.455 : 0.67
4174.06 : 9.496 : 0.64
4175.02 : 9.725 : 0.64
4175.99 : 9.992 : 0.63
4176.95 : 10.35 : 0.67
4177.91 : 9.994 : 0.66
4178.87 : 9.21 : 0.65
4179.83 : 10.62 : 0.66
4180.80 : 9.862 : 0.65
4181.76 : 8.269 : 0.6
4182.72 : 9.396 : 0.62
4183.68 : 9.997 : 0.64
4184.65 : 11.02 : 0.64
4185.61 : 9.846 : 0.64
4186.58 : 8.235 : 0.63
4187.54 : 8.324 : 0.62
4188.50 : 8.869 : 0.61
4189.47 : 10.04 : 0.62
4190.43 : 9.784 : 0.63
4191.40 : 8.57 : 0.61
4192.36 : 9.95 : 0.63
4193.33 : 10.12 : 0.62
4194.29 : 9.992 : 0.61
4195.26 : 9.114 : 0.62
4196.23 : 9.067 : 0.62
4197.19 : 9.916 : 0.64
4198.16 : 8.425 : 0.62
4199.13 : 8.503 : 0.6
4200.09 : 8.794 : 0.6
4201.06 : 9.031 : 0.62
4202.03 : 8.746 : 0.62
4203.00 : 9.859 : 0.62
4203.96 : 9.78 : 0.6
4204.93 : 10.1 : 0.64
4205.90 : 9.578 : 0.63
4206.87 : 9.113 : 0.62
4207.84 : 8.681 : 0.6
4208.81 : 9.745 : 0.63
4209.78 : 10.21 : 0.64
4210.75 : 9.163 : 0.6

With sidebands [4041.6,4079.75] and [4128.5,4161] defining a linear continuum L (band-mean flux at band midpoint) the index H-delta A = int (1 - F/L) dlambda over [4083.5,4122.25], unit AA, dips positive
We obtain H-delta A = -0.6 AA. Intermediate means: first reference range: 8.99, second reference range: 9.77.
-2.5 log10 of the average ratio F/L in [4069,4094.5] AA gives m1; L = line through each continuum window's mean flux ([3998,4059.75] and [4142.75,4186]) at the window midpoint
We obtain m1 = -0.02 mag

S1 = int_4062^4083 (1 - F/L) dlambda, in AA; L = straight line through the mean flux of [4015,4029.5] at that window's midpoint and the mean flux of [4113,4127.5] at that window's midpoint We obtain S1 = 1.6 AA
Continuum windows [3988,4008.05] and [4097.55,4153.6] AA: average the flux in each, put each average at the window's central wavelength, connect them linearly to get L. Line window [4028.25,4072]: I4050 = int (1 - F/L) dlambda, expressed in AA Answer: 1.07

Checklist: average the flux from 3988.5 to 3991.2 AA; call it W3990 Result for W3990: 9.53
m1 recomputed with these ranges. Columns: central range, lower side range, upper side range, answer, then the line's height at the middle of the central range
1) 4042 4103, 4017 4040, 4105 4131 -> 0.04 mag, 9.52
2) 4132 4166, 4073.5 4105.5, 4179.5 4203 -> -0.06 mag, 9.32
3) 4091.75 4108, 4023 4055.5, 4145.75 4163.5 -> 0.09 mag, 9.67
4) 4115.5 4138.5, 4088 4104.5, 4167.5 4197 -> -0.06 mag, 9.26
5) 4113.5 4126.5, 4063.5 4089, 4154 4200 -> -0.07 mag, 9.38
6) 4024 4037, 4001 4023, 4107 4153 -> 0.03 mag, 9.32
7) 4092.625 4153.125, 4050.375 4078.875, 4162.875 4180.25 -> -0.02 mag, 9.35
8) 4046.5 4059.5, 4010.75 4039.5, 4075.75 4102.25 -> -0.02 mag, 9.29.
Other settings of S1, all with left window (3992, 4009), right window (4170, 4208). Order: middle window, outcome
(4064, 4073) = 0.5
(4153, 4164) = -0.7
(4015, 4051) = -0.4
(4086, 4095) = -1.2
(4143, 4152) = -0.6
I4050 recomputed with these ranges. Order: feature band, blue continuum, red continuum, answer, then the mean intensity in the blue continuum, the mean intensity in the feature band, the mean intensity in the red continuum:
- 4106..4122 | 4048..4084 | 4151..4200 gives -0.9 AA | 9.11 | 9.83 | 9.6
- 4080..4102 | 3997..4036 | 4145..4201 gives -0.3 AA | 9.1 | 9.51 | 9.65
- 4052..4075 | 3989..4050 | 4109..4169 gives 1.0 AA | 9.19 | 9.01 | 9.8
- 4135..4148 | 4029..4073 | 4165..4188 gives -0.8 AA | 9.04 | 10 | 9.52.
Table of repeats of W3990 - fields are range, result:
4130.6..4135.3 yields 8.94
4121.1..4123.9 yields 9.71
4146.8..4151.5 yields 10.3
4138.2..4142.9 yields 10.2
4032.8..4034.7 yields 8.32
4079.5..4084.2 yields 9.47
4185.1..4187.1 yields 9.06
